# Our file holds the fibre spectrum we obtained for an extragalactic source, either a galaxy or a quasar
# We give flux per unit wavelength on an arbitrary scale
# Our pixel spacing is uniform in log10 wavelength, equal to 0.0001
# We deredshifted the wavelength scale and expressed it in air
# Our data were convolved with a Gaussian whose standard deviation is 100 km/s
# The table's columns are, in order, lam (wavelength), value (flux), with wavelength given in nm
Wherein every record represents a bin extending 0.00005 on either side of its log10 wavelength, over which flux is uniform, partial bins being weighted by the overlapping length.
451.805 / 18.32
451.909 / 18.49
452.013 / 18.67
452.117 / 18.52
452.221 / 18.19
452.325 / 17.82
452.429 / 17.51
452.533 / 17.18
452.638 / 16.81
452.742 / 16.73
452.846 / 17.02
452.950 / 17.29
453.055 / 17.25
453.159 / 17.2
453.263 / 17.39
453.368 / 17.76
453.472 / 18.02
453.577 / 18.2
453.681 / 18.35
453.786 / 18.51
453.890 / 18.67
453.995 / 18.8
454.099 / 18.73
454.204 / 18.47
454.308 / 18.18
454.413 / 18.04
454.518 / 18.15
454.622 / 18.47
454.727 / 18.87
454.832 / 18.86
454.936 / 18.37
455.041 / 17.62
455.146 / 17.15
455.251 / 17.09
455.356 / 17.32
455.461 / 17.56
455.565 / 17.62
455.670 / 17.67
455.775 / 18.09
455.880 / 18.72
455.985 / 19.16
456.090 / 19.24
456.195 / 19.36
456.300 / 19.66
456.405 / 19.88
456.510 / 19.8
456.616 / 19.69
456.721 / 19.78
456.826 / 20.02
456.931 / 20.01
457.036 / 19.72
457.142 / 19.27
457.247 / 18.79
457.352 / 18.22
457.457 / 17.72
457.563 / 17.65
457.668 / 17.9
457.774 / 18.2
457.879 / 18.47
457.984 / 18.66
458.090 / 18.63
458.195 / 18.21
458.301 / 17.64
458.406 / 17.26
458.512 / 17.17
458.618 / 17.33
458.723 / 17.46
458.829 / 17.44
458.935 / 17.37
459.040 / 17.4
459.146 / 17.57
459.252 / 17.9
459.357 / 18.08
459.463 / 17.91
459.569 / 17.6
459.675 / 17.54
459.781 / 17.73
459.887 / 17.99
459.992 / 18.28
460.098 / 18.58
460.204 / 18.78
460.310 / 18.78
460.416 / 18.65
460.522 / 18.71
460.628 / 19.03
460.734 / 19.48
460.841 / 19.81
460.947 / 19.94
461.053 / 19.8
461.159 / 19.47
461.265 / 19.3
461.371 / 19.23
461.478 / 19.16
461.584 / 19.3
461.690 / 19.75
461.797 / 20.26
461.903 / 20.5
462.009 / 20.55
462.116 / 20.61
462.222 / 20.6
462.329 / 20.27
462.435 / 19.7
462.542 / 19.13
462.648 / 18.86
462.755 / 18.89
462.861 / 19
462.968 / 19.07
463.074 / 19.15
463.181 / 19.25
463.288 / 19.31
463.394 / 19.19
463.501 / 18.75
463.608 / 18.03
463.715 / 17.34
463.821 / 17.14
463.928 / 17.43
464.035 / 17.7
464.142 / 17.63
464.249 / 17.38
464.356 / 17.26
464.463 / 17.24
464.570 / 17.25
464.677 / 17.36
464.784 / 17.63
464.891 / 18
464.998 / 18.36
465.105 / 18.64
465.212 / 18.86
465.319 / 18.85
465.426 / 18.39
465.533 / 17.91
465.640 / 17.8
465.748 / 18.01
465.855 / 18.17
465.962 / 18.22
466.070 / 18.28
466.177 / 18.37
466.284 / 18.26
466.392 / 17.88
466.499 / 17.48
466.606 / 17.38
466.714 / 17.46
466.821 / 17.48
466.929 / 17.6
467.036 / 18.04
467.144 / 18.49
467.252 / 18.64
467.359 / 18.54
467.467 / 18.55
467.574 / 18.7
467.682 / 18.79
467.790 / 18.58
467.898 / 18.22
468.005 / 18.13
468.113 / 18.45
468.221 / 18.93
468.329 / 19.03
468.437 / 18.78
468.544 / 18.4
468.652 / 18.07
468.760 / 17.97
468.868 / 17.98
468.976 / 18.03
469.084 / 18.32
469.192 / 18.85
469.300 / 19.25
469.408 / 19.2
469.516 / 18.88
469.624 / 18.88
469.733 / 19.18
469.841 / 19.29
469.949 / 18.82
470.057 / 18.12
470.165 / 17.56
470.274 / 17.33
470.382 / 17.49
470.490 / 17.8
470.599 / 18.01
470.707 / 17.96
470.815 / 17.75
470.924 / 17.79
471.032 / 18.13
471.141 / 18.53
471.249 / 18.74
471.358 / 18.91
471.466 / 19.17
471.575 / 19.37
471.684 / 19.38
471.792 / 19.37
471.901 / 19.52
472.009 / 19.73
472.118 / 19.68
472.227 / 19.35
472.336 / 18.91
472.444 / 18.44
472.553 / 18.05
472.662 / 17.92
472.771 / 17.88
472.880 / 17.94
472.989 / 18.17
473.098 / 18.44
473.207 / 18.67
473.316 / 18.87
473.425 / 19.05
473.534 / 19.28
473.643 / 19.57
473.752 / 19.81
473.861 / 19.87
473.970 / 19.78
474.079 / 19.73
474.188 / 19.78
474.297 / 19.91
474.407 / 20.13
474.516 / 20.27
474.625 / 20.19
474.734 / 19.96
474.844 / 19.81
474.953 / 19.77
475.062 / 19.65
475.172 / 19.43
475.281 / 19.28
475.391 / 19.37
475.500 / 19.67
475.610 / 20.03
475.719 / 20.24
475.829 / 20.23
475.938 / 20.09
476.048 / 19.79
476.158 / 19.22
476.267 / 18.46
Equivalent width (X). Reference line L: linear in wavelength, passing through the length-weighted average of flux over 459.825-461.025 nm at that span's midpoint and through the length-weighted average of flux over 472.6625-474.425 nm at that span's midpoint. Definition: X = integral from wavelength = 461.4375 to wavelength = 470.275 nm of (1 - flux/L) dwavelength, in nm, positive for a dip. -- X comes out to 0.23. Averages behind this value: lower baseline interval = 18.9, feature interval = 18.5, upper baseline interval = 19.1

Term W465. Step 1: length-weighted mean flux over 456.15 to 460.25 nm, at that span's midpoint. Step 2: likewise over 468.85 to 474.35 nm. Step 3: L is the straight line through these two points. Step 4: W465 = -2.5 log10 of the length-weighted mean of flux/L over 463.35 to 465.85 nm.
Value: 0.04 mag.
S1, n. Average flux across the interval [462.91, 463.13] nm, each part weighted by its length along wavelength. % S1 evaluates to 19.1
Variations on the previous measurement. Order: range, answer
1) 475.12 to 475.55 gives 19.5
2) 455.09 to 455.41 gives 17.2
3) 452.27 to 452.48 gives 17.7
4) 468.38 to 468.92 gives 18.3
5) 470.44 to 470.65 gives 17.8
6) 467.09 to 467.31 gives 18.6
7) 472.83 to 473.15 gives 18.2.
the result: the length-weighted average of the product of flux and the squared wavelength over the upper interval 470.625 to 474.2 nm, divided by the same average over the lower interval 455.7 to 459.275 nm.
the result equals 1.09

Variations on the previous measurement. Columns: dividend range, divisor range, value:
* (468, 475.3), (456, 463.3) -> 1.05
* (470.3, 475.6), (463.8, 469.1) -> 1.08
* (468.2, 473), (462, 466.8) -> 1.04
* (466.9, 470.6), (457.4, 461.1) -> 1.06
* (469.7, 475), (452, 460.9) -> 1.11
